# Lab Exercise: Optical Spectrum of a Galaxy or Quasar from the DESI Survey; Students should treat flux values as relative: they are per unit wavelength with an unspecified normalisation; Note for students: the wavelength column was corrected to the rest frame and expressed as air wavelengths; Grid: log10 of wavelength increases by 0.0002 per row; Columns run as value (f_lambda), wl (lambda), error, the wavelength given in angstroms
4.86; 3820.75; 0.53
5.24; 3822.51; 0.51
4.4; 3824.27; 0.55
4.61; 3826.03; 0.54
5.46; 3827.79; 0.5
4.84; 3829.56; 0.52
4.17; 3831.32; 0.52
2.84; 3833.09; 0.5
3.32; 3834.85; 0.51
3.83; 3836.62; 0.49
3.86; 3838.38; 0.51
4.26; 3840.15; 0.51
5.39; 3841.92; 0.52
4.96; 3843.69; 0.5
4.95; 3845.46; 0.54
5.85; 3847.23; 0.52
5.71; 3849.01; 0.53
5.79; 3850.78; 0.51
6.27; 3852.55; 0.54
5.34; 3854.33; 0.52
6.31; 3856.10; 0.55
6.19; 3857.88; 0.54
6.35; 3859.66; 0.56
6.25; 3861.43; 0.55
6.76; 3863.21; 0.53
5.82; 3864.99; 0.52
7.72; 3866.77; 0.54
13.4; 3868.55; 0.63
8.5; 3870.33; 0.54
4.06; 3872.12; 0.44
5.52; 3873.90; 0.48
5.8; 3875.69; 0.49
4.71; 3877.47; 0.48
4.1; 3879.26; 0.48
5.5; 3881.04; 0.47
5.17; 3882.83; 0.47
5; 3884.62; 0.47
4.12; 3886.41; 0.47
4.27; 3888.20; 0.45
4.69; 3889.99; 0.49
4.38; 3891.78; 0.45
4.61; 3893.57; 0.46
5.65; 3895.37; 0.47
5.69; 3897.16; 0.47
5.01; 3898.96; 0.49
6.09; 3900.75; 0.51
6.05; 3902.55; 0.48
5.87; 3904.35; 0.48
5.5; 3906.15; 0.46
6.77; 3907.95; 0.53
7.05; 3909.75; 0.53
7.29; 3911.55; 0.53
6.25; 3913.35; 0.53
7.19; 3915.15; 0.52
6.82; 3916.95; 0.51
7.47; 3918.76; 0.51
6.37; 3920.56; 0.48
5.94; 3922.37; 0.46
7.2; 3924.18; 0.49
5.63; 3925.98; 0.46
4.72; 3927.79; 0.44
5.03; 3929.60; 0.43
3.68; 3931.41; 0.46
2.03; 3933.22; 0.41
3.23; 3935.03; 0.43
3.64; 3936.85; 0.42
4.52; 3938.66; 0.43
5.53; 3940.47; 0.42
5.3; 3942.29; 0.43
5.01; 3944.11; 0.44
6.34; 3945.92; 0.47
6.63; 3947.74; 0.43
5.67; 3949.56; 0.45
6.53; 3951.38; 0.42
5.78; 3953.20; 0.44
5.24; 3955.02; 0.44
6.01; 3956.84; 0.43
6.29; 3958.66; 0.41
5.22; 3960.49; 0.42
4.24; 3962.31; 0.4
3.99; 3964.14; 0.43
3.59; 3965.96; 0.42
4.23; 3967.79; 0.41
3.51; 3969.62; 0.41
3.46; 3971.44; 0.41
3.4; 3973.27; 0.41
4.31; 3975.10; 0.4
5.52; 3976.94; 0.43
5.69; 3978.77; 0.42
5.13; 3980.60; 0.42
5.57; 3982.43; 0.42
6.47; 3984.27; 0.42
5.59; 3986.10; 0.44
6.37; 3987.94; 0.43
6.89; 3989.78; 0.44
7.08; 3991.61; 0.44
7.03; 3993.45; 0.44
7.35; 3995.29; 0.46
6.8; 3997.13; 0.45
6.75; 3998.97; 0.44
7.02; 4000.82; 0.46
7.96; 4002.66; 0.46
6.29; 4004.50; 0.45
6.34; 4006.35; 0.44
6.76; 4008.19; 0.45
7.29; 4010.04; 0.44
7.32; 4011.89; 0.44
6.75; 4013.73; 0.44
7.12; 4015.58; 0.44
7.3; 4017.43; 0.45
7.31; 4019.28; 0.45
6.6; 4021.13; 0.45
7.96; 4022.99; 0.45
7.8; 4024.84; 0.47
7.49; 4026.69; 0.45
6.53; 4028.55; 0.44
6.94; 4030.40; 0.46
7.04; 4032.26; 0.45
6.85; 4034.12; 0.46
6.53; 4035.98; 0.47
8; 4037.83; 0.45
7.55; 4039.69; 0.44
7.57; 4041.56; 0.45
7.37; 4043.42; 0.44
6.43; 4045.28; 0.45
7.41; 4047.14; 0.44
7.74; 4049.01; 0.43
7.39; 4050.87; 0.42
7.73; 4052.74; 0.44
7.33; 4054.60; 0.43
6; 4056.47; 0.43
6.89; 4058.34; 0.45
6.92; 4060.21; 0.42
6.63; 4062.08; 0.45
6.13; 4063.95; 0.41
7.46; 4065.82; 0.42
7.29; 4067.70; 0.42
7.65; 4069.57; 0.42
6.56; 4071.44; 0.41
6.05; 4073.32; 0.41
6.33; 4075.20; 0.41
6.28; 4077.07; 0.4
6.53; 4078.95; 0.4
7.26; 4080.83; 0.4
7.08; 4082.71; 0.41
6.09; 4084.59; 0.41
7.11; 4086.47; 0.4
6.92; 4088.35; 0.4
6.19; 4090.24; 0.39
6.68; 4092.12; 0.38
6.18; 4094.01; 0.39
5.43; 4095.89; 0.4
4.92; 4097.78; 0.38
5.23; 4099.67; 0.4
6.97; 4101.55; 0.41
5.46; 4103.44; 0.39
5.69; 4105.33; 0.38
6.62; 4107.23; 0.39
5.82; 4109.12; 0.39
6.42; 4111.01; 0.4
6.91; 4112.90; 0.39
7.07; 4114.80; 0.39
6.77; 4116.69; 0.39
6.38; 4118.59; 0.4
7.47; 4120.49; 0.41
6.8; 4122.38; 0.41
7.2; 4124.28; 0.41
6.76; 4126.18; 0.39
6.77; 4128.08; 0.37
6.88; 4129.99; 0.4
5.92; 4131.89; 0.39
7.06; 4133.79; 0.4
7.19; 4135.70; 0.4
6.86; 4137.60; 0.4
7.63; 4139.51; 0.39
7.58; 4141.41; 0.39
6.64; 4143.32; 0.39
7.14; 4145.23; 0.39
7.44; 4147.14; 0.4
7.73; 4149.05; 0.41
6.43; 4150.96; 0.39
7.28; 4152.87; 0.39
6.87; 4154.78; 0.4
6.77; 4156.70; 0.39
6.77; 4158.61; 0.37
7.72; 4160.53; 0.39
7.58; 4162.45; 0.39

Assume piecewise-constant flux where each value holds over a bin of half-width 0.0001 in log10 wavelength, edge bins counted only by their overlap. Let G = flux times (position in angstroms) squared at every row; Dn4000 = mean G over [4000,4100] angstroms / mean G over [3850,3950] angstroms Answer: 1.3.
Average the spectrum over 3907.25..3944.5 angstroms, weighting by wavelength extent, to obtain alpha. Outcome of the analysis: 5.55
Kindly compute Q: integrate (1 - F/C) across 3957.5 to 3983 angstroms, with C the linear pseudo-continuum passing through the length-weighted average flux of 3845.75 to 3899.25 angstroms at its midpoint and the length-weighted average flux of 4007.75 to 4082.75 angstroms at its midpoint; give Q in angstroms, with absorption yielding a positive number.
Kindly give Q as 7.6 angstroms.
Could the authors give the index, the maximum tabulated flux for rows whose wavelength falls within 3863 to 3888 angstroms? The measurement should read 13.4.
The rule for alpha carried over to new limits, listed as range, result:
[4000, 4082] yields 7.04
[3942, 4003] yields 5.63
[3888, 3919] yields 5.93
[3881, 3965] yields 5.45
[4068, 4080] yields 6.61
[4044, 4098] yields 6.74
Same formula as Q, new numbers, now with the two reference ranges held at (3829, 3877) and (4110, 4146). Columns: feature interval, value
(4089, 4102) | 1.6 angstroms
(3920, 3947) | 5.0 angstroms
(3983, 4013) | -2.2 angstroms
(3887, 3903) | 2.1 angstroms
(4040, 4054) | -1.8 angstroms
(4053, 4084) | -0.6 angstroms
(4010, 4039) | -3.2 angstroms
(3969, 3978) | 3.1 angstroms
